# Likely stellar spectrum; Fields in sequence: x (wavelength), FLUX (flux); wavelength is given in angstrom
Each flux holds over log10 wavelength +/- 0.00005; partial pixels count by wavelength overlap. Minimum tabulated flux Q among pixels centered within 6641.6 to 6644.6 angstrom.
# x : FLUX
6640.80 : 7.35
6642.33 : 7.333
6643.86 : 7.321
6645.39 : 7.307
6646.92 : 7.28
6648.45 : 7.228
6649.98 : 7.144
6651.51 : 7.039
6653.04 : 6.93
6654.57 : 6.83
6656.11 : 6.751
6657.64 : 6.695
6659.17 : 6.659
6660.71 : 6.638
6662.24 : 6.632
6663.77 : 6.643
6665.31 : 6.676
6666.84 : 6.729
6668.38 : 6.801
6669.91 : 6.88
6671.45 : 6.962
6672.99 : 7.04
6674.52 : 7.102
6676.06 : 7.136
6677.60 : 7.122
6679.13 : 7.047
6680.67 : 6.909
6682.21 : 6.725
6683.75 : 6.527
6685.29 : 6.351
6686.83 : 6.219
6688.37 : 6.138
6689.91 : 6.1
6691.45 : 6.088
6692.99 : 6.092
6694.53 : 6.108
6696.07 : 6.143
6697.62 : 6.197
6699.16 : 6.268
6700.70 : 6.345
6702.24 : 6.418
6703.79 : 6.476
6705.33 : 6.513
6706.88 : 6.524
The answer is 7.321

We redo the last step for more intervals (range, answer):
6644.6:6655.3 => 6.83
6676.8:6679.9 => 7.047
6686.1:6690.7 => 6.1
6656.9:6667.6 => 6.632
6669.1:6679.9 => 6.88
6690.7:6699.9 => 6.088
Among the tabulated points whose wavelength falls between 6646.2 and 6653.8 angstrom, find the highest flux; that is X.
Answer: 7.28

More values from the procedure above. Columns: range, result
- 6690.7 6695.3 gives 6.108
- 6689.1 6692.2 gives 6.1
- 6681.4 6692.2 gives 6.725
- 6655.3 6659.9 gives 6.751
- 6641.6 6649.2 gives 7.333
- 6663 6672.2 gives 6.962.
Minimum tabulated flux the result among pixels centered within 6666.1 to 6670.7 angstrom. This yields 6.729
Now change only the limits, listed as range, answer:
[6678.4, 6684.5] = 6.527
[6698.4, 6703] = 6.268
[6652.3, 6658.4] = 6.695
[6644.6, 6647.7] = 7.28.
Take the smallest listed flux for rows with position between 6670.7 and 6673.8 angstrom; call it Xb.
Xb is 6.962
